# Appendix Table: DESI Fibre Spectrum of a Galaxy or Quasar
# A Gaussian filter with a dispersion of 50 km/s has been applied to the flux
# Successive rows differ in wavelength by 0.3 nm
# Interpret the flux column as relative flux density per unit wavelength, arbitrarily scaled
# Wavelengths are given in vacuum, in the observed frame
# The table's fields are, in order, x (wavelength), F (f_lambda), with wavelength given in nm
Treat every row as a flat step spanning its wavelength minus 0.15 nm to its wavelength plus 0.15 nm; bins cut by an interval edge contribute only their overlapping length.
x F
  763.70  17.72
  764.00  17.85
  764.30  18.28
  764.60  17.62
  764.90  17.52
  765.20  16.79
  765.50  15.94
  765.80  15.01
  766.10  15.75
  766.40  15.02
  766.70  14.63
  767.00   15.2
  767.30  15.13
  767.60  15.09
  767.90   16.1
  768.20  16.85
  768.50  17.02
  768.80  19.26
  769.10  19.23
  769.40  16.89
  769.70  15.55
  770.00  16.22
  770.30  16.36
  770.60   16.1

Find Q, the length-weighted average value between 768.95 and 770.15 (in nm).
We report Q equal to 17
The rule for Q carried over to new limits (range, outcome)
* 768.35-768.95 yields 18.1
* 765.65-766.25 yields 15.4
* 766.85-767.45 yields 15.2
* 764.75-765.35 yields 17.2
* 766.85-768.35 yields 15.7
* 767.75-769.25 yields 17.7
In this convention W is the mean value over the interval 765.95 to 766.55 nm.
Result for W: 15.4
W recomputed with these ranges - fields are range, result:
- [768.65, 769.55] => 18.5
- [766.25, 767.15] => 15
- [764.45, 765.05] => 17.6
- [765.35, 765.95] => 15.5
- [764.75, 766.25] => 16.2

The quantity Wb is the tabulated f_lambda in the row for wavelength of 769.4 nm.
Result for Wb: 16.89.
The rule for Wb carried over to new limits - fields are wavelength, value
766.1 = 15.75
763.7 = 17.72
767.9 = 16.1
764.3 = 18.28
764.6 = 17.62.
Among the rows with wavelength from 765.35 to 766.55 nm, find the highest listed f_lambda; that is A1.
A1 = 15.94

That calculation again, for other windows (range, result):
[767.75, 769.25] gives 19.26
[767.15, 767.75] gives 15.13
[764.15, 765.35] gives 18.28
